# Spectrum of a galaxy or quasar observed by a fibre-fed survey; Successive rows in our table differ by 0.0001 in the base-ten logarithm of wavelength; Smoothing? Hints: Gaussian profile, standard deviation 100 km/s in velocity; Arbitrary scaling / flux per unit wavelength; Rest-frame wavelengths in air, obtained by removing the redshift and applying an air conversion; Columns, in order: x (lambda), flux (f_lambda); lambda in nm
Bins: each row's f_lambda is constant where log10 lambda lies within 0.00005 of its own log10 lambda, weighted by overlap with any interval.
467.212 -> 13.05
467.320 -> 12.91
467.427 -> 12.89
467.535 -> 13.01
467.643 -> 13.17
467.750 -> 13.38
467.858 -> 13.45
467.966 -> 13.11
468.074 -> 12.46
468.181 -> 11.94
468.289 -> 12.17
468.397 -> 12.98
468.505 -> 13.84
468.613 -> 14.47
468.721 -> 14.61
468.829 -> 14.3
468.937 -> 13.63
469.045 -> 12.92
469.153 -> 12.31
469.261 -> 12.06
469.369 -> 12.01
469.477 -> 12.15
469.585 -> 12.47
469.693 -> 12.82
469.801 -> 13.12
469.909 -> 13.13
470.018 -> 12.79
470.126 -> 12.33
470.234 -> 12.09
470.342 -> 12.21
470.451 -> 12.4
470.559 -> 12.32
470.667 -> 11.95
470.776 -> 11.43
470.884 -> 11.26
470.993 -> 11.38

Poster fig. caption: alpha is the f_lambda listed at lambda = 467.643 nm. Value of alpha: 13.17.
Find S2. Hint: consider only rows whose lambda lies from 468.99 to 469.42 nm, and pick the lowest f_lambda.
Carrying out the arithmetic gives 12.01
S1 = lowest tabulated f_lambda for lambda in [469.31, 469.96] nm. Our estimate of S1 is 12.01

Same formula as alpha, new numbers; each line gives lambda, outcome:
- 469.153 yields 12.31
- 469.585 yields 12.47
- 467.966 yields 13.11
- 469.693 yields 12.82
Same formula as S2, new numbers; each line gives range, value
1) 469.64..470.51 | 12.09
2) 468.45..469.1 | 12.92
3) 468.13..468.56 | 11.94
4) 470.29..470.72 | 11.95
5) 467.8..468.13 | 12.46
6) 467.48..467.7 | 13.01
